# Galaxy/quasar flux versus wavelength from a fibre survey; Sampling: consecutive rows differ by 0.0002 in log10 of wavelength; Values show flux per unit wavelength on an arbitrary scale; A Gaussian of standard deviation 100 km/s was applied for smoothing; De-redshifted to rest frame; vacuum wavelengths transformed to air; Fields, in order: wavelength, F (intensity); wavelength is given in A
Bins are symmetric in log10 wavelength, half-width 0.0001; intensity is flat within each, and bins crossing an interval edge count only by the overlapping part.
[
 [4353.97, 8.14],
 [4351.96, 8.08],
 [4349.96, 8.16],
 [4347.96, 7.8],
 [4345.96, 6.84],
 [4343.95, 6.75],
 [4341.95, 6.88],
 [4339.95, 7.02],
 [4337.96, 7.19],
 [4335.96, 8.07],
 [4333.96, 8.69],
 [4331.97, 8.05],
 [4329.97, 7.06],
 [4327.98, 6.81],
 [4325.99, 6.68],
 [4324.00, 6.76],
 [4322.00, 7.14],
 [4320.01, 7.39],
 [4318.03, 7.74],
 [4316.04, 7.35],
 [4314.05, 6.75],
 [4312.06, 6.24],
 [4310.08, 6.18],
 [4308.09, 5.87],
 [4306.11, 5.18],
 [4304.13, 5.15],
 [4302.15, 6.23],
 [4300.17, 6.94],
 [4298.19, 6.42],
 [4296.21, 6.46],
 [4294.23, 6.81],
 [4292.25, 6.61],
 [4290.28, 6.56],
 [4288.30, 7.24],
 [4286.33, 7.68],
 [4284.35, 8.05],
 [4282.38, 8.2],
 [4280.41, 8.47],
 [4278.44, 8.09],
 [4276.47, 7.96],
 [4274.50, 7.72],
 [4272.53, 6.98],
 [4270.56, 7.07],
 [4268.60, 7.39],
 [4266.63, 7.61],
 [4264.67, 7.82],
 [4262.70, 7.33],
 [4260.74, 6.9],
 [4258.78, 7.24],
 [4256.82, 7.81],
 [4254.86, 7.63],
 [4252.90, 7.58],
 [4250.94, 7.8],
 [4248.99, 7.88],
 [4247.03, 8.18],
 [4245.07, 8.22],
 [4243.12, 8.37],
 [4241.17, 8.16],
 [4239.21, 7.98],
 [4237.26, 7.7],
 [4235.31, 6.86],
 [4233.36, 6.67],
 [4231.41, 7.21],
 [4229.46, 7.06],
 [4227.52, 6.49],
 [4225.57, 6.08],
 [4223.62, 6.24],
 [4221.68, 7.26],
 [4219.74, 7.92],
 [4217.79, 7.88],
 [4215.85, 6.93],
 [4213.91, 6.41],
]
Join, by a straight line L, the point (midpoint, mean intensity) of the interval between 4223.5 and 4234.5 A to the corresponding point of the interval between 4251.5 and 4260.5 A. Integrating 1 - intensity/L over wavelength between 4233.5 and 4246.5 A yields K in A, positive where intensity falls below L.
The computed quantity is -1.48 A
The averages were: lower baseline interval 6.66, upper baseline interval 7.52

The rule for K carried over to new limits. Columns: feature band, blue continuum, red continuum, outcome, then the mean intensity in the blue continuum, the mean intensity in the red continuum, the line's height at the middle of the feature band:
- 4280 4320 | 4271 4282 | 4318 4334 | 4.07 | 7.82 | 7.27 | 7.56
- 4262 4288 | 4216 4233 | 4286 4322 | -3.74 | 7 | 6.6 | 6.74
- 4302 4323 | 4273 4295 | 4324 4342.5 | 2.72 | 7.57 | 7.37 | 7.45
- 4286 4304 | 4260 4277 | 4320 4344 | 1.71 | 7.41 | 7.28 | 7.36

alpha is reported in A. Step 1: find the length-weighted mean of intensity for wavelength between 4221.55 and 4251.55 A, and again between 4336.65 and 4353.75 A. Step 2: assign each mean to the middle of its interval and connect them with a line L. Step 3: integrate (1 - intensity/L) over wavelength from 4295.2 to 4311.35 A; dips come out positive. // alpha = 2.9 A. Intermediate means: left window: 7.39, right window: 7.39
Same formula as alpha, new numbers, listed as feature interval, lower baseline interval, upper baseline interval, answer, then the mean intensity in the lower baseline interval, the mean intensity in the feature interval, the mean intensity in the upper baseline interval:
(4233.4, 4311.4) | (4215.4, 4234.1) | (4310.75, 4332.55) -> -2.9 A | 6.98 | 7.28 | 7.06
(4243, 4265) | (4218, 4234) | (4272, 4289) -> -0.9 A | 6.92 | 7.7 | 7.85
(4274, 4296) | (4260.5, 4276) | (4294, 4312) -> -2.4 A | 7.39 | 7.54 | 6.12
